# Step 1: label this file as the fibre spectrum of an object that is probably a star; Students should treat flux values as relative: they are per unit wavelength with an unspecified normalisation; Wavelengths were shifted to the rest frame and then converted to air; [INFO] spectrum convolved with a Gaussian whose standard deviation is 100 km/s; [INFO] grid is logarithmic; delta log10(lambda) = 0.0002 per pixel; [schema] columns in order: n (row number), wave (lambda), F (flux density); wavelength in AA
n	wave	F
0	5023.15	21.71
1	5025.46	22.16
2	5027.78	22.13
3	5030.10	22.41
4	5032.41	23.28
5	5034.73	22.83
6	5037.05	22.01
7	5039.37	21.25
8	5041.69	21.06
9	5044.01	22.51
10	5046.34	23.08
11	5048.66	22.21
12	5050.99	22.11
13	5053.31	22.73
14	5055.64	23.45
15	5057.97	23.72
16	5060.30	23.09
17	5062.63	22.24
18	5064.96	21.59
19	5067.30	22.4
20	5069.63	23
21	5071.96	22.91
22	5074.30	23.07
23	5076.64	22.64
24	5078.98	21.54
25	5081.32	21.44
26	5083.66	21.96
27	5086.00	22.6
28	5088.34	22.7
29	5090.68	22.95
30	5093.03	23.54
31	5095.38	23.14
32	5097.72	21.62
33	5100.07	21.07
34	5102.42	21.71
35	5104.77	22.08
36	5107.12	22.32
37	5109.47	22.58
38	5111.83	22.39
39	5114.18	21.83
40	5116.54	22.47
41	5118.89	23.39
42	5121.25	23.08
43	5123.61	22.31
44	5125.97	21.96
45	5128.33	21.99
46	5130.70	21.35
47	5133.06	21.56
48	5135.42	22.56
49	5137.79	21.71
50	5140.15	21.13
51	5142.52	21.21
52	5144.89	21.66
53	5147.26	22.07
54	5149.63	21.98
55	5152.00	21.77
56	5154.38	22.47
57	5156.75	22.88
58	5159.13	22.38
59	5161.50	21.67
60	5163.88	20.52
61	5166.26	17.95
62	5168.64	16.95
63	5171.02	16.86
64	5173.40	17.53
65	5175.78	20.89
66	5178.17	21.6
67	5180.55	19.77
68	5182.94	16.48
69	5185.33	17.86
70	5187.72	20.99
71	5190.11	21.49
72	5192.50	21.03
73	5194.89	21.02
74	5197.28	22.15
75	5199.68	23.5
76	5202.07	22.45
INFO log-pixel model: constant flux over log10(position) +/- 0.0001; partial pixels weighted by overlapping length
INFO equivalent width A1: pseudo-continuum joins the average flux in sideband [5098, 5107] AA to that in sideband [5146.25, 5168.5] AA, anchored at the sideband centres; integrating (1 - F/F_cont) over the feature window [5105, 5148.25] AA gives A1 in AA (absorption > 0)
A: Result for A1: -1.1 AA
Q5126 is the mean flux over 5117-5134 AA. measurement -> 22.3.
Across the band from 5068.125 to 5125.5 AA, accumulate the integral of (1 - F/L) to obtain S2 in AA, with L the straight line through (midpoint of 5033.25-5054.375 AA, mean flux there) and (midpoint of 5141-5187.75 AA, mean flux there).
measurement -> -2.9 AA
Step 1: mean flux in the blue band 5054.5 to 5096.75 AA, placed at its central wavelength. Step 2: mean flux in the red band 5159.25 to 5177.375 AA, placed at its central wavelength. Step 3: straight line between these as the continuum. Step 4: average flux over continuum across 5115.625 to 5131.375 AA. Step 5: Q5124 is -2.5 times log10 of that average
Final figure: -0.08 mag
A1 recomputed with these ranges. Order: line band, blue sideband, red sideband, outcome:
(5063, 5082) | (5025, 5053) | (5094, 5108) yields -0.2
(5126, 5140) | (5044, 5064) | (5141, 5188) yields -0.5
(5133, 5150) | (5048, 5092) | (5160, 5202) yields -0.7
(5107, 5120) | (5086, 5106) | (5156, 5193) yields -0.4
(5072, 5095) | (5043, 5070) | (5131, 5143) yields -0.2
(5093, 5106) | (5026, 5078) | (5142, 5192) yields -0.3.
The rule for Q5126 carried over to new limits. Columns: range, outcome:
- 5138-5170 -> 21.1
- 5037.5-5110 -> 22.4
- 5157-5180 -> 19.7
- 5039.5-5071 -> 22.5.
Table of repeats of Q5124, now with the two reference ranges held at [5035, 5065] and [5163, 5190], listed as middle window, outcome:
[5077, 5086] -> -0.01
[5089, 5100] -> -0.07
